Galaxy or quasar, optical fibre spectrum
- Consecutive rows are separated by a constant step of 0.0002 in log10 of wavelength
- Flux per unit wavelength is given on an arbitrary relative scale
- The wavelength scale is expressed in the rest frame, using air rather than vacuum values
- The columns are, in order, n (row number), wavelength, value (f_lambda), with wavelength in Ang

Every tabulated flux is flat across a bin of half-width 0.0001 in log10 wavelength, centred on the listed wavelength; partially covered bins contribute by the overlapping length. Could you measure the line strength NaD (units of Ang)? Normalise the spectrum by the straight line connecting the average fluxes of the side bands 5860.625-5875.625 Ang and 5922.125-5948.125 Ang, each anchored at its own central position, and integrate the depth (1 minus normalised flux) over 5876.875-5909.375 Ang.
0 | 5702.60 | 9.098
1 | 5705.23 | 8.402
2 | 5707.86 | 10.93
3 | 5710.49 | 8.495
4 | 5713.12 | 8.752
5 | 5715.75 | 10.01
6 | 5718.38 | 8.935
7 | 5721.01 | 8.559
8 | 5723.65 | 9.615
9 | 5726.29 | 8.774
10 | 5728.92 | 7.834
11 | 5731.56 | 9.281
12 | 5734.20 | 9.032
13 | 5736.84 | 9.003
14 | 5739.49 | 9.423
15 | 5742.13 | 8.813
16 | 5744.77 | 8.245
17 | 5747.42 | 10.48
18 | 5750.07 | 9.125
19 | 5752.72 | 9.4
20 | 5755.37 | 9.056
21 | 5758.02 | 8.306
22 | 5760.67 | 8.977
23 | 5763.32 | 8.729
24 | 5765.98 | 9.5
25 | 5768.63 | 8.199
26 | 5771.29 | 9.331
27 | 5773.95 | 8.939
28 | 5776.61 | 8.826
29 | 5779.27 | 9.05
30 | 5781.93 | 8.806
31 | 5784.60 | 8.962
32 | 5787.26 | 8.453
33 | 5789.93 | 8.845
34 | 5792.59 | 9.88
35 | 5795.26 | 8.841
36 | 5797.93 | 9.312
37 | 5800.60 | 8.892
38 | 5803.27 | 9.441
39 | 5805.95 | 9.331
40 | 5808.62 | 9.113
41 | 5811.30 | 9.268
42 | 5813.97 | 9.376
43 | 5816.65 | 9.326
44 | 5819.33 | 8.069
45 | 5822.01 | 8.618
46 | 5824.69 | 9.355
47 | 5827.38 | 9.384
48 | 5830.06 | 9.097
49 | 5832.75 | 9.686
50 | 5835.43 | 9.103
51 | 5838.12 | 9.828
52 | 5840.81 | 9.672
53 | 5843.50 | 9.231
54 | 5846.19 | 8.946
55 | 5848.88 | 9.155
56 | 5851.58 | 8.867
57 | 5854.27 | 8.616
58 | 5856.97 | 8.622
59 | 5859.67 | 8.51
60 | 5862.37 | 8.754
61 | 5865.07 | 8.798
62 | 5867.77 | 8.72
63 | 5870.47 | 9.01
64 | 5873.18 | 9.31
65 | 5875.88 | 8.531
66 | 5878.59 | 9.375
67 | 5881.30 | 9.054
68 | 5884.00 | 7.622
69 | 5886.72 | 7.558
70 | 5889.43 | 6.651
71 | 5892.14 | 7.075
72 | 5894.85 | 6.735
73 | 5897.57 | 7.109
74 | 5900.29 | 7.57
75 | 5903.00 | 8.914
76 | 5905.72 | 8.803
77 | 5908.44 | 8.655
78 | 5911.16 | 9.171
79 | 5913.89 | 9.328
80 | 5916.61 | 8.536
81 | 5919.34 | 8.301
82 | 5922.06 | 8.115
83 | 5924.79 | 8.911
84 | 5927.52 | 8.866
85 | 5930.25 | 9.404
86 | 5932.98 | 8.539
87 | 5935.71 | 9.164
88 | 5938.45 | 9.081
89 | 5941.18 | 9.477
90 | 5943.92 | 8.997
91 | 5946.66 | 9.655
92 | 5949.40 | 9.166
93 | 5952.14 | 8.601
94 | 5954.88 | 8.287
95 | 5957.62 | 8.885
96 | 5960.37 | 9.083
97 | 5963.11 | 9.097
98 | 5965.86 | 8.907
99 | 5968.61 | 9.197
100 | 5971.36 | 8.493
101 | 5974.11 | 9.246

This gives 3.7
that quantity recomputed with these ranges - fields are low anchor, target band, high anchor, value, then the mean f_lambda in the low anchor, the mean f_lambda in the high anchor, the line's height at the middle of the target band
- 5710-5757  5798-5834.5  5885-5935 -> -2.03 Ang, 9.05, 8.24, 8.67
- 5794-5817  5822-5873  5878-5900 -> -4.14 Ang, 9.21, 7.58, 8.39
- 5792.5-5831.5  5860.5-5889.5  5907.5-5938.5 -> 1.26 Ang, 9.13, 8.83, 8.96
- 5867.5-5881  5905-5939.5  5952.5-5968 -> 0.34 Ang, 9.01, 8.85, 8.92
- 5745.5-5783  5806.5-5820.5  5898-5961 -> -0.13 Ang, 9.04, 8.82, 8.97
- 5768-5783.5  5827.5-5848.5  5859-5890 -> -1.68 Ang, 8.88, 8.54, 8.67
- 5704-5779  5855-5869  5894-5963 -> 0.24 Ang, 9.04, 8.72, 8.83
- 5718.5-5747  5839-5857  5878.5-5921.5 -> -1.50 Ang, 8.91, 8.12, 8.37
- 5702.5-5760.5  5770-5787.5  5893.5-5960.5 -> 0.08 Ang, 9.07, 8.69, 8.98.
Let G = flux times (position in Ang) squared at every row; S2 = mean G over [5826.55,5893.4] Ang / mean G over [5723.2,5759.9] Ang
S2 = 1.01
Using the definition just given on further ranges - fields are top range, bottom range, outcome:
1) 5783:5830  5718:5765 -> 1.03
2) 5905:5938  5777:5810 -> 1.02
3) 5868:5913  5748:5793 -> 0.95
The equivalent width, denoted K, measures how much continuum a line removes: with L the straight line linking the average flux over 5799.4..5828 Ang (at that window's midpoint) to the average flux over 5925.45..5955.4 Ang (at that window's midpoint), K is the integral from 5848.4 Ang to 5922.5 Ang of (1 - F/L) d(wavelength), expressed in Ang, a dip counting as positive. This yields 5.4 Ang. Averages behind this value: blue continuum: 9.1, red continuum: 9.04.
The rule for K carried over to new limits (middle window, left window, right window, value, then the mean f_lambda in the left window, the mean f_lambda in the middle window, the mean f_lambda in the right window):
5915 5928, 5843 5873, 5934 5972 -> 0.60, 8.85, 8.54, 9.01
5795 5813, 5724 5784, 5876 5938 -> -0.87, 8.97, 9.2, 8.35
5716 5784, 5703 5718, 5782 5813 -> 1.61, 9.28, 8.99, 9.11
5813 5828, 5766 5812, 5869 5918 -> -0.32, 9.04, 8.99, 8.28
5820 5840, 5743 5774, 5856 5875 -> -0.86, 9.02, 9.26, 8.82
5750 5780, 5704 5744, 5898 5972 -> 0.21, 9.05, 8.94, 8.84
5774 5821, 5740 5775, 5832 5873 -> -0.08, 9.02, 9.04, 9.03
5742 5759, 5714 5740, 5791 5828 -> -0.05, 9.03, 9.09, 9.15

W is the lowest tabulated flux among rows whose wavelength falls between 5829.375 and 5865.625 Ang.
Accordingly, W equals 8.51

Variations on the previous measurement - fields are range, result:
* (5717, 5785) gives 7.834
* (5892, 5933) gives 6.735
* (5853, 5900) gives 6.651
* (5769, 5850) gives 8.069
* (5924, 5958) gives 8.287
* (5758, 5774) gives 8.199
